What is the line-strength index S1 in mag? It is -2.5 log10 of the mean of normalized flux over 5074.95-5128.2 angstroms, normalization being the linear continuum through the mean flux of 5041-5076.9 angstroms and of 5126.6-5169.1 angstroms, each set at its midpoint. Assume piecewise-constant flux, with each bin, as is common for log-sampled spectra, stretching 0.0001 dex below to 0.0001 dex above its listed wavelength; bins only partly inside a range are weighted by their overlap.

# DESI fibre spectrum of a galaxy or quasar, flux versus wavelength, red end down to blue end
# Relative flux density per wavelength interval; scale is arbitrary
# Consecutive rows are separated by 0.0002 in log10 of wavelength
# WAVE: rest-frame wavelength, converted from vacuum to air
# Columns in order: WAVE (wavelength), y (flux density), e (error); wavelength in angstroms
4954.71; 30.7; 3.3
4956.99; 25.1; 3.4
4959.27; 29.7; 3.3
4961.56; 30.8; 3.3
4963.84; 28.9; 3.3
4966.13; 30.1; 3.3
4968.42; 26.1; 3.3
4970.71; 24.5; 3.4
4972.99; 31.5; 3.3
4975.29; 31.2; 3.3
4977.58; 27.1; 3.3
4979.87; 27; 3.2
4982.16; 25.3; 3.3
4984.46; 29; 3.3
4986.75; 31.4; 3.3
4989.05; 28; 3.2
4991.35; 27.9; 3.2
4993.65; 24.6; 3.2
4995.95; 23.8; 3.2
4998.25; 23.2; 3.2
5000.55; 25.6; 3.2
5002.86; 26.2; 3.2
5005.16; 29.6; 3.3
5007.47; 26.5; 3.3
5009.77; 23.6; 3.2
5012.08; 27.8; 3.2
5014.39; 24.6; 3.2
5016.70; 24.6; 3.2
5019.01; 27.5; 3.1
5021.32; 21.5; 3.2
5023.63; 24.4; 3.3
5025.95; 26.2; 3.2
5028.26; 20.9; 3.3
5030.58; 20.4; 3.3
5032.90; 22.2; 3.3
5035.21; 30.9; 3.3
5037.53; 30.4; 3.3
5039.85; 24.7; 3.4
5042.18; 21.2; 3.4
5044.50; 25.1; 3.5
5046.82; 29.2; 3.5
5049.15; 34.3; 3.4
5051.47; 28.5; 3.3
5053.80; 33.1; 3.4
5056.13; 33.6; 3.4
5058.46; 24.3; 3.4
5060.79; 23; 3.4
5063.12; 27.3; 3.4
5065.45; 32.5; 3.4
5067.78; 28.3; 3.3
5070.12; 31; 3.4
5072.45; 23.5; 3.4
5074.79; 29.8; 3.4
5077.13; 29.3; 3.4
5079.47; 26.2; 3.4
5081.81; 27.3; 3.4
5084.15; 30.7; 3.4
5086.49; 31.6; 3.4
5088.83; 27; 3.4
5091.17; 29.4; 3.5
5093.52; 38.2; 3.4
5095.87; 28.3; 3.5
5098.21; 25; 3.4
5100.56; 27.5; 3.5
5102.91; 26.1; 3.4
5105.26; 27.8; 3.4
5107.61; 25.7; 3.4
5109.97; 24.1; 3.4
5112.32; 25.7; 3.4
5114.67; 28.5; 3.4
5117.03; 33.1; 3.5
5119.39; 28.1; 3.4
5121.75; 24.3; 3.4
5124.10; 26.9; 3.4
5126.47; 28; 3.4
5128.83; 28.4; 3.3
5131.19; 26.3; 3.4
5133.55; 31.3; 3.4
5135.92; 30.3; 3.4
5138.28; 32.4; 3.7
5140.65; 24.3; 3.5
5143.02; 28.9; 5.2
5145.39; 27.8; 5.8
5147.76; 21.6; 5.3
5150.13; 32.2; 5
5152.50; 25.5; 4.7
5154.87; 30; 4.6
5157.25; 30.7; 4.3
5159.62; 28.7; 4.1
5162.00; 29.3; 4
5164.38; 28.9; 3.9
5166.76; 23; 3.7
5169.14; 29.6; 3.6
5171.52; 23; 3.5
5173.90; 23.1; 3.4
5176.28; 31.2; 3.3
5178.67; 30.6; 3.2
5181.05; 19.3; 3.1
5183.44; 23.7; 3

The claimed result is 0.01 mag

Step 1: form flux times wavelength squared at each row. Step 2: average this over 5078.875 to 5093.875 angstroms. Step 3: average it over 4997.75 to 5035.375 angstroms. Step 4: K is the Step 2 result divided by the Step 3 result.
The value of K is 1.23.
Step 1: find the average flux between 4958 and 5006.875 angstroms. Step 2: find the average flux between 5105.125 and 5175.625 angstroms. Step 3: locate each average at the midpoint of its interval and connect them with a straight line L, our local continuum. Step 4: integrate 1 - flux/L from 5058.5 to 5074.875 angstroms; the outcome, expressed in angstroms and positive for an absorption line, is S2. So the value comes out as 0.1 angstroms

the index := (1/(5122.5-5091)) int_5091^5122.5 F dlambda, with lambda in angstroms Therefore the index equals 28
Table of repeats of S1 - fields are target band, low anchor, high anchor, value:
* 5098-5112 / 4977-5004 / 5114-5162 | 0.076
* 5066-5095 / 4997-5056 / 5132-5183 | -0.101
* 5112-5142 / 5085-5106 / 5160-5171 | -0.001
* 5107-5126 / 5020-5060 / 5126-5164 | 0.033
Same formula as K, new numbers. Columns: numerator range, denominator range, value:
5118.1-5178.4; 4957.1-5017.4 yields 1.09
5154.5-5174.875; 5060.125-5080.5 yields 1.01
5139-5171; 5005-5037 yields 1.17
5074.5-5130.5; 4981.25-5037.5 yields 1.13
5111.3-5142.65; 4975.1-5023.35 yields 1.13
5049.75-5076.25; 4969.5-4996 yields 1.07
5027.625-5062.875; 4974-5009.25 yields 1.02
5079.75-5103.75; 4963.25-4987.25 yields 1.08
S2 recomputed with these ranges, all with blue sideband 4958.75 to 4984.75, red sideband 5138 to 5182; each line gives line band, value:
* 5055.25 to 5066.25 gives 0.0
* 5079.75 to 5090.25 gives -0.4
